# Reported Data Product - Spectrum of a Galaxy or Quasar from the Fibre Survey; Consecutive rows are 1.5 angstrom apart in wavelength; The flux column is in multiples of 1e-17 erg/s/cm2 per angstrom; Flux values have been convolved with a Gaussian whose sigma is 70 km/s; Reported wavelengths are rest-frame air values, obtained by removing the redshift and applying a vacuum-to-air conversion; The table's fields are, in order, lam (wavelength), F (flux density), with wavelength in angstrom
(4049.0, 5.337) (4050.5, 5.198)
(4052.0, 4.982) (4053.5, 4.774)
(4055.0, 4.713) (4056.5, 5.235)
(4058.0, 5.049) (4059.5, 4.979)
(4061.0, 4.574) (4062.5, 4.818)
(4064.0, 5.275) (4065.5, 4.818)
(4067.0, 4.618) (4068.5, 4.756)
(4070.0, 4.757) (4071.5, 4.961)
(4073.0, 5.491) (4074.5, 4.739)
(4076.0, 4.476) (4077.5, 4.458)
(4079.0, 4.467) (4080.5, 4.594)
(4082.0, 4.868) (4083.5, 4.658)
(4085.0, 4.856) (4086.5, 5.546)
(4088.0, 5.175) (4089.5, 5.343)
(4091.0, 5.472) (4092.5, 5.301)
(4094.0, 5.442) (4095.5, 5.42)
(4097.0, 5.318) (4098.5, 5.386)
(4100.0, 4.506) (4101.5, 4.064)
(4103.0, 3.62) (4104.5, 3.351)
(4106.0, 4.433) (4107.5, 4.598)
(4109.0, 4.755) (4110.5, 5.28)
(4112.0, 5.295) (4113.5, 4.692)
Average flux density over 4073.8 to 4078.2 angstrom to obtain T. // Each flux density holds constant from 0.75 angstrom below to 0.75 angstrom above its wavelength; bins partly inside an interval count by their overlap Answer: 4.56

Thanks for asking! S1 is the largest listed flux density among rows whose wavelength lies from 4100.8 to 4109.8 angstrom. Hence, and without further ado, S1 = 4.755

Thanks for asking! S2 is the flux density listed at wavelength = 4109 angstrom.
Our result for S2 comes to 4.755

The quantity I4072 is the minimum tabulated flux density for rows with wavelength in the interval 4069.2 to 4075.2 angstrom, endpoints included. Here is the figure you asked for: 4.739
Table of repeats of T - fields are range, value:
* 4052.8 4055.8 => 4.75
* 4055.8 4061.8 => 4.96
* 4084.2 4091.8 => 5.27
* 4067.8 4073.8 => 4.99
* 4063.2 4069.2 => 4.87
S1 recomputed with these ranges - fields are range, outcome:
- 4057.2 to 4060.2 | 5.049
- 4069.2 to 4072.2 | 4.961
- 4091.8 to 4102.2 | 5.442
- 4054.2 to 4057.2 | 5.235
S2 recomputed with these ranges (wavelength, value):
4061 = 4.574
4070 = 4.757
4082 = 4.868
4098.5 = 5.386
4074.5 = 4.739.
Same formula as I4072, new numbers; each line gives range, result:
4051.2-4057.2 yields 4.713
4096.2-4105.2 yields 3.351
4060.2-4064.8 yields 4.574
